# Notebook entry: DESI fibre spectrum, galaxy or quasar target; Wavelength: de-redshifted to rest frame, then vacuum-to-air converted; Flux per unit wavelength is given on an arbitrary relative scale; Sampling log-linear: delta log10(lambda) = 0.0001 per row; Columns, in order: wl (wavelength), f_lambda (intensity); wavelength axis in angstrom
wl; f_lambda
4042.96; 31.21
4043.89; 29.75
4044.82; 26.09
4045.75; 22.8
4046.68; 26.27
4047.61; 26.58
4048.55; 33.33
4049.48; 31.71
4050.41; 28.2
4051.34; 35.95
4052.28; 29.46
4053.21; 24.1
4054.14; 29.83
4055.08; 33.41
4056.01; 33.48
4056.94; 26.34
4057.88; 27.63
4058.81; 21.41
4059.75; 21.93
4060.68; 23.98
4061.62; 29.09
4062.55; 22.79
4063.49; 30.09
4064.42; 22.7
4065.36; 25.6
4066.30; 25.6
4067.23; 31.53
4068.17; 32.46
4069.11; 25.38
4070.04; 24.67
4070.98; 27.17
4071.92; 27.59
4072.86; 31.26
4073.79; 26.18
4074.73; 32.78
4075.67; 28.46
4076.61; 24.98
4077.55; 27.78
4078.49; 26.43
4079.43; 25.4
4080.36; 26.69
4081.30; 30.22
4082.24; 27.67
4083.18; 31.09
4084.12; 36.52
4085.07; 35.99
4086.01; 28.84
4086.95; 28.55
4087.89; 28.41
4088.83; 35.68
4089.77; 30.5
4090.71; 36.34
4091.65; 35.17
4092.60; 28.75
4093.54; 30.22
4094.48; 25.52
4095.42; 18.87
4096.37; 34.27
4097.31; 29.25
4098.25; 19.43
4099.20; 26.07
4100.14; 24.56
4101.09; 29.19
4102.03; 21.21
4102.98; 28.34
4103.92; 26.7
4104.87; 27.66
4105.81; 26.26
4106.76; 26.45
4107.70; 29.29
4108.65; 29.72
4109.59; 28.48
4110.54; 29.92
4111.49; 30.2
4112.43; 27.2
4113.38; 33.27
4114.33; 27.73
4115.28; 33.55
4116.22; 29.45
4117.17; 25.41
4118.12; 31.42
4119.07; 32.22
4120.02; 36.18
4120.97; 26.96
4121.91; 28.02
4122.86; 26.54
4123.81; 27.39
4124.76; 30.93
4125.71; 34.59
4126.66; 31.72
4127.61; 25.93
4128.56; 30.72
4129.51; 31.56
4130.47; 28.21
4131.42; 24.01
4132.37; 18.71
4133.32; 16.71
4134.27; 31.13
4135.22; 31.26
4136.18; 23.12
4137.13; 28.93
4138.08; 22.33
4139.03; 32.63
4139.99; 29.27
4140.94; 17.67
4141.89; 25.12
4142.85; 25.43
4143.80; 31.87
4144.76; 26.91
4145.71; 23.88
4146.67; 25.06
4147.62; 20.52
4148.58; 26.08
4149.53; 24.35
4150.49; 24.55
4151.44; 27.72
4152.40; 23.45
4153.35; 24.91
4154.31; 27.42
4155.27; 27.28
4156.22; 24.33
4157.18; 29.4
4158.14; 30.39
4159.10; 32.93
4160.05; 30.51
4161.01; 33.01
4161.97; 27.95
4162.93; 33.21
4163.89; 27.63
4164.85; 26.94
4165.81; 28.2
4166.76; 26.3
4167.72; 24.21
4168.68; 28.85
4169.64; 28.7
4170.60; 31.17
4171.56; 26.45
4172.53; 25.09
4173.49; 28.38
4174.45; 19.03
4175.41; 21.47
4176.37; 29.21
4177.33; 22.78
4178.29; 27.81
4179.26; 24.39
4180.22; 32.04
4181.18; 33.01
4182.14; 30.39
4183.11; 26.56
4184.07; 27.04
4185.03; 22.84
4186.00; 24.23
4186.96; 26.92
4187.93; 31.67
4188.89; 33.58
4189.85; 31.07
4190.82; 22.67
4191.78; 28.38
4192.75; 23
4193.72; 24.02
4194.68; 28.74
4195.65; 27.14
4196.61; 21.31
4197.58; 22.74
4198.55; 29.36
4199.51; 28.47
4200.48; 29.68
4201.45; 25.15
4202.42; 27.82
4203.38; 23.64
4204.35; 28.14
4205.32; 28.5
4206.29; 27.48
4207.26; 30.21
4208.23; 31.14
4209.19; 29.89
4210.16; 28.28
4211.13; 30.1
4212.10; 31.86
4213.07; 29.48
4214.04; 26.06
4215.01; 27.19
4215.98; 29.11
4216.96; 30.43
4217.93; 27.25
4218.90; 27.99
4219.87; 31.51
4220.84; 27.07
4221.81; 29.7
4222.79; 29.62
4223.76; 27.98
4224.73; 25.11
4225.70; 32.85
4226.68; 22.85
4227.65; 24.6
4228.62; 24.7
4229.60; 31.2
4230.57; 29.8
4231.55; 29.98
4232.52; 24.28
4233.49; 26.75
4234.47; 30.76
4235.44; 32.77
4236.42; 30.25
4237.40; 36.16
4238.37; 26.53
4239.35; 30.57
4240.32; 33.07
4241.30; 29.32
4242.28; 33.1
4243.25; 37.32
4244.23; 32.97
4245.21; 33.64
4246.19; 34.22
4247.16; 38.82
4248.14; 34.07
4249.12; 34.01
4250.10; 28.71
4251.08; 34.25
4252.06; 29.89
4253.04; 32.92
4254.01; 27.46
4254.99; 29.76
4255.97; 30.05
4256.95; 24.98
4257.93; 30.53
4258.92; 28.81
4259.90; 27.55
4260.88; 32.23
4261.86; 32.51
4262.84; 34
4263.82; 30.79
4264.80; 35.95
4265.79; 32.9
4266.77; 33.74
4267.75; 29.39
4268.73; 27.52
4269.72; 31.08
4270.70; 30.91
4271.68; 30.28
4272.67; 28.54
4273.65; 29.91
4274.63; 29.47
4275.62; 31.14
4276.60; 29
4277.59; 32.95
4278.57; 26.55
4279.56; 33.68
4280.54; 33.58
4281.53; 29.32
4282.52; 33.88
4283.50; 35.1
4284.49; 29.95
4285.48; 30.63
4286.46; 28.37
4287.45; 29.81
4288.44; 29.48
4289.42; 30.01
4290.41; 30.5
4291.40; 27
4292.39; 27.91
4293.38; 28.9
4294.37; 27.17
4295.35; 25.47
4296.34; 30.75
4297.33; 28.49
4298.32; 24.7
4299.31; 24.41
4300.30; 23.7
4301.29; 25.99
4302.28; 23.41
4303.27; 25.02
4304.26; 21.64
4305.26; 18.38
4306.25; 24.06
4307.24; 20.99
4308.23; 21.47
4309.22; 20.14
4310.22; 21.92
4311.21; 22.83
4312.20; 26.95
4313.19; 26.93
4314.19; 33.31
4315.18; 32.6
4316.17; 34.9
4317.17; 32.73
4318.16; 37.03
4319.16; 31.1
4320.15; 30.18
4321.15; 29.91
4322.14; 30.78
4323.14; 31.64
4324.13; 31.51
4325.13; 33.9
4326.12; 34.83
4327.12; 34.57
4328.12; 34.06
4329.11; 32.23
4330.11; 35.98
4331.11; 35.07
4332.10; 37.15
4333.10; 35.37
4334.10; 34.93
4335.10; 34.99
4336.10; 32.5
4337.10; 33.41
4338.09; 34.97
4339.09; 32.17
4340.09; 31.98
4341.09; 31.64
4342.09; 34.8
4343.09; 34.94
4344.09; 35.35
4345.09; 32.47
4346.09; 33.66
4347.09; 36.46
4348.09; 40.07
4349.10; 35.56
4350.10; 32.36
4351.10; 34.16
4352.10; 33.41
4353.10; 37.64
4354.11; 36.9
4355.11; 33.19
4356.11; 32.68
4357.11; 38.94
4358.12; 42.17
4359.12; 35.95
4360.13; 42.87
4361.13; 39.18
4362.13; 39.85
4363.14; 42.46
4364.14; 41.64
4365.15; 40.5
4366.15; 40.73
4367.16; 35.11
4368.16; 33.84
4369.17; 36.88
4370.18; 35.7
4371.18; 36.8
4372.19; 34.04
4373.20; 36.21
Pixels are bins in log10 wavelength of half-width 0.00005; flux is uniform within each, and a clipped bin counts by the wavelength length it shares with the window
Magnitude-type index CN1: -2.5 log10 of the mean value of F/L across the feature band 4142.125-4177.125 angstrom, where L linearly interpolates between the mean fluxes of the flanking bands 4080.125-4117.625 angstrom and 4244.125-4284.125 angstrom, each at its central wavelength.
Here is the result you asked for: 0.11 mag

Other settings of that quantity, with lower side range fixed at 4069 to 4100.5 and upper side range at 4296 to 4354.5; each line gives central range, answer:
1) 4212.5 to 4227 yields 0.06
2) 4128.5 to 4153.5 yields 0.14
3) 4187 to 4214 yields 0.07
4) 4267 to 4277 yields 0.02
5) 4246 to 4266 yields -0.04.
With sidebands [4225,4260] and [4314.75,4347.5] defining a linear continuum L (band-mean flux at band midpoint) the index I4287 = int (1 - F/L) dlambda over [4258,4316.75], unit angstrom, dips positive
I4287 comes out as 6.26 angstrom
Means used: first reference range 30.5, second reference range 33.6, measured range 28.6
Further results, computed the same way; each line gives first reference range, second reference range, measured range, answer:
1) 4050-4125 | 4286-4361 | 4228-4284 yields -1.23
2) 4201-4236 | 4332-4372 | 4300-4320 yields 4.37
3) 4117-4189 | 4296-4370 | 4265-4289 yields 0.10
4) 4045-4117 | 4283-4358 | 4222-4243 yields 0.49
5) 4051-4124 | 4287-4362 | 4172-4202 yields 3.00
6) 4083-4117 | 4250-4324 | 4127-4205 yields 5.95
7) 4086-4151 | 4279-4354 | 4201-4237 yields 1.05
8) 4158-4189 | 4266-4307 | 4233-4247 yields -1.90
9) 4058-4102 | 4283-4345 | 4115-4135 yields -0.16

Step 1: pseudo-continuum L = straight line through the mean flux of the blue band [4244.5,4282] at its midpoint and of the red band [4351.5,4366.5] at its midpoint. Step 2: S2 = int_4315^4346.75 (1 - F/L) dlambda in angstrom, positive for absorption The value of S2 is 2.4 angstrom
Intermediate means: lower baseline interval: 31.2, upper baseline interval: 38.5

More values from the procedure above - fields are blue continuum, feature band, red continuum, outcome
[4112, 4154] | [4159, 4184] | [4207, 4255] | 0.5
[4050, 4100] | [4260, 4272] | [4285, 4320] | -1.9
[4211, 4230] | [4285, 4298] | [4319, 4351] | 1.2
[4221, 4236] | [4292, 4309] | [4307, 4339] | 3.3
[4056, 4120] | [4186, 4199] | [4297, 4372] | 1.4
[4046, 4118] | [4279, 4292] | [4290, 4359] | -0.1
